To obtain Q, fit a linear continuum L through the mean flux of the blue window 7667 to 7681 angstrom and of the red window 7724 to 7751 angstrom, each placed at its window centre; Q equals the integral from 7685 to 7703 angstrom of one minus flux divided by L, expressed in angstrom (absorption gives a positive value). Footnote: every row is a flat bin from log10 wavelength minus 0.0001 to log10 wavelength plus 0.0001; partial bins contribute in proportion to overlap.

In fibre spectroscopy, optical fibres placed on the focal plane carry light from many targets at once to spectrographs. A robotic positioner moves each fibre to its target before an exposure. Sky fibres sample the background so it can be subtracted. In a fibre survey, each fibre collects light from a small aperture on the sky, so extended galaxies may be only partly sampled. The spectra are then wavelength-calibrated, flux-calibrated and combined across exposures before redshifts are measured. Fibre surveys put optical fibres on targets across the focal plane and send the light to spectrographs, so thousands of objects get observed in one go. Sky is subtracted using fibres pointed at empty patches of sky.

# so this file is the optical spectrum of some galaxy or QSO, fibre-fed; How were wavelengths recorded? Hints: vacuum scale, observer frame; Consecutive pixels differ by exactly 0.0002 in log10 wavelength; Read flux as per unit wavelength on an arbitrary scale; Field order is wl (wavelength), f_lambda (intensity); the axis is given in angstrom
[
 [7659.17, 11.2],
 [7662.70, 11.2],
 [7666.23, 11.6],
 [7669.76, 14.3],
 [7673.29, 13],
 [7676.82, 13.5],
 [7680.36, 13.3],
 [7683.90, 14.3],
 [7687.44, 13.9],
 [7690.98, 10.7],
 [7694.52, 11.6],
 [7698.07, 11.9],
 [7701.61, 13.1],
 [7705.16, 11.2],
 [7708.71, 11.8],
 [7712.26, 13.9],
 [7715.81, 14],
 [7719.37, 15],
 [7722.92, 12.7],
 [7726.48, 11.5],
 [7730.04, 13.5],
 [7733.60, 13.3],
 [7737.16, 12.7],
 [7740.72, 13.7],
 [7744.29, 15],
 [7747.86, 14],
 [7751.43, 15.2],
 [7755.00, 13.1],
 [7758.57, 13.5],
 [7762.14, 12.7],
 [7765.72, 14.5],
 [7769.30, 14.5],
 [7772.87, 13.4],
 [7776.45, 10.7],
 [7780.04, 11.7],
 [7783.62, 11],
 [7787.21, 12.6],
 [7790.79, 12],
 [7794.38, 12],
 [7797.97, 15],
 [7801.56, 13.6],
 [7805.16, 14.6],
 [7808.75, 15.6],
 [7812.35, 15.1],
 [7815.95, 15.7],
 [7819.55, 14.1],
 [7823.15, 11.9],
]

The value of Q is 1.5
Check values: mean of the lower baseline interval 13.4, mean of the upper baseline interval 13.5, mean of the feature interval 12.3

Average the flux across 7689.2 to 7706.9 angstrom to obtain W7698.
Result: 11.7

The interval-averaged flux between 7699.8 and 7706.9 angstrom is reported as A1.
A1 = 12.2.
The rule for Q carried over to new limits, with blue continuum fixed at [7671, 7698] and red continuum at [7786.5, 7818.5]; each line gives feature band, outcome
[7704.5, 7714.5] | 0.5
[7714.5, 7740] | 0.1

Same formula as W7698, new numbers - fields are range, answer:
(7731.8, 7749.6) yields 13.7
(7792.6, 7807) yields 13.8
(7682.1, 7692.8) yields 13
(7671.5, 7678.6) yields 13.3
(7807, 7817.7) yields 15.5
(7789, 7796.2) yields 12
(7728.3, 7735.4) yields 13.4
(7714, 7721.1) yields 14.5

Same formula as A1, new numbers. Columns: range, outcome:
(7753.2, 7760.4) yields 13.3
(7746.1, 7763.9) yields 13.7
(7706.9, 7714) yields 12.8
